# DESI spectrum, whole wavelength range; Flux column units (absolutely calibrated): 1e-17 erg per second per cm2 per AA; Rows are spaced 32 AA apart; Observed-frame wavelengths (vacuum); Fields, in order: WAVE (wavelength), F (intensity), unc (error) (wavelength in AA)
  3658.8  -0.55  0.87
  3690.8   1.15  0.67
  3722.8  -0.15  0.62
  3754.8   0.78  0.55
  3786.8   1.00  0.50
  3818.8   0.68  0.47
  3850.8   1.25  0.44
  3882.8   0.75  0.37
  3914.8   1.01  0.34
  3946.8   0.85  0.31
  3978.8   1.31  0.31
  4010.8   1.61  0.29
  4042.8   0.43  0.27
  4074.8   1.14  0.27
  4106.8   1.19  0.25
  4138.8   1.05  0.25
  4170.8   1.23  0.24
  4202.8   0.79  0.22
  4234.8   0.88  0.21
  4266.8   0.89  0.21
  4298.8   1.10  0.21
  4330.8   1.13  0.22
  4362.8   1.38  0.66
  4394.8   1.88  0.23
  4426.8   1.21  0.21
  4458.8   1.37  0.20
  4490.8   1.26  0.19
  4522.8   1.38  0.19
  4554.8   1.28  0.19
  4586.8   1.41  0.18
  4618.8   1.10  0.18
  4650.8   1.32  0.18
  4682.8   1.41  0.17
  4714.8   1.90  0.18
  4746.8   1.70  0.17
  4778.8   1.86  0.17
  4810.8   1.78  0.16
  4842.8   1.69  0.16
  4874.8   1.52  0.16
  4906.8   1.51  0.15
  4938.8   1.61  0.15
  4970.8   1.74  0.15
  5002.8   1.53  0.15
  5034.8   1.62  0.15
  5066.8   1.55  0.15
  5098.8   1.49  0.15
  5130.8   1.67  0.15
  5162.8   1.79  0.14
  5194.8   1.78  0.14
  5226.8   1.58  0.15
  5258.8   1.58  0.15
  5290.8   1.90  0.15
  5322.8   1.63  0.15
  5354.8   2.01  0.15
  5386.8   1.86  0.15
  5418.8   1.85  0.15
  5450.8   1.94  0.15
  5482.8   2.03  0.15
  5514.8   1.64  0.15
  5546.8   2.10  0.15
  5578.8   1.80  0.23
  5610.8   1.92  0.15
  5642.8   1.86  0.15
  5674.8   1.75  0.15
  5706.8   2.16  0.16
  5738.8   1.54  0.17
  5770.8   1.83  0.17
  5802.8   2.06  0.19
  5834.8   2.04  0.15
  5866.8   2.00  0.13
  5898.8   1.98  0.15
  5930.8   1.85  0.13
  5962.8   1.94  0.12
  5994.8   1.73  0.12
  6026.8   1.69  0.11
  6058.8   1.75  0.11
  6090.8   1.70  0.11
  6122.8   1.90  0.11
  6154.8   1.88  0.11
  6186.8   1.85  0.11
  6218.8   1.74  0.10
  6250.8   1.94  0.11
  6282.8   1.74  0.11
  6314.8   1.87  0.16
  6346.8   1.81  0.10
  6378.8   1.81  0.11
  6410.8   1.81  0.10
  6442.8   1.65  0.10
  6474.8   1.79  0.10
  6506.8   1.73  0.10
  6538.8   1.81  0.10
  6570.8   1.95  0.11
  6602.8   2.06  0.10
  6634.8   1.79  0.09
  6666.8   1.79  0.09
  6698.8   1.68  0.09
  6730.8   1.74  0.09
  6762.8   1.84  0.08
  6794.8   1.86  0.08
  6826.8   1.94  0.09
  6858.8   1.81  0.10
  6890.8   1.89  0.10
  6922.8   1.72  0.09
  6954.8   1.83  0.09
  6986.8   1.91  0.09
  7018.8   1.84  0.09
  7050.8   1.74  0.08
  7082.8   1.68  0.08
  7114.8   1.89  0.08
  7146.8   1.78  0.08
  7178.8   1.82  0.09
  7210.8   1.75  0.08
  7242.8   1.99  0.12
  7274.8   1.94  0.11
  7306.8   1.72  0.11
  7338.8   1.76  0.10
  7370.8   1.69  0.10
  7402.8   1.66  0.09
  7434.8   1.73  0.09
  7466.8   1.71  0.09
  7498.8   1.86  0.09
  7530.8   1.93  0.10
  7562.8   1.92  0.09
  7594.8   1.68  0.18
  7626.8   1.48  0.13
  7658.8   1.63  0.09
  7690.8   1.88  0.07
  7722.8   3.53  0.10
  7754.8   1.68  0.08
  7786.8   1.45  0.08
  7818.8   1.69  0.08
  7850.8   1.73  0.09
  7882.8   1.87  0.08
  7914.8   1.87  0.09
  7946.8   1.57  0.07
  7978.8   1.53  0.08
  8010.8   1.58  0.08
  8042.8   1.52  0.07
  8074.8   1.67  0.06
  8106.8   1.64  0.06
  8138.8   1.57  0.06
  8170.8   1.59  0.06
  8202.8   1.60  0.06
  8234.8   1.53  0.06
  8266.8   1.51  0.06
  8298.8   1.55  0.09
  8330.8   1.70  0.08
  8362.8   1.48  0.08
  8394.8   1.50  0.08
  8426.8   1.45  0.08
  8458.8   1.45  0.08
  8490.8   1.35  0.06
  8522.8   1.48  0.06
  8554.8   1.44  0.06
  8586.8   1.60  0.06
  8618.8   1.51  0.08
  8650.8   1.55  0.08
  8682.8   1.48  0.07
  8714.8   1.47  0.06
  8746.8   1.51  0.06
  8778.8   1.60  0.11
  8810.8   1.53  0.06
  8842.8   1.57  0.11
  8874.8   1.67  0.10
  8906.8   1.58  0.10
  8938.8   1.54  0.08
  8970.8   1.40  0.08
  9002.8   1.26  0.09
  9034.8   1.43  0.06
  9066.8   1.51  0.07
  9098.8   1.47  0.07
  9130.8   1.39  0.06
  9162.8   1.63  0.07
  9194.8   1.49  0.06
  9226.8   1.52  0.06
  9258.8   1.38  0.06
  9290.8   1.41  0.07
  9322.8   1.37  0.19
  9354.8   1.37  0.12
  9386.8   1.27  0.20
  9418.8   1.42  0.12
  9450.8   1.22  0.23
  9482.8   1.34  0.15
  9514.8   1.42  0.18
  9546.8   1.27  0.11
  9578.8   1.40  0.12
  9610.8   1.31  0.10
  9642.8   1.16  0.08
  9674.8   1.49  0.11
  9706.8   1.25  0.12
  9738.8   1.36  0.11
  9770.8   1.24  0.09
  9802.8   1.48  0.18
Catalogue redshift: 0.17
